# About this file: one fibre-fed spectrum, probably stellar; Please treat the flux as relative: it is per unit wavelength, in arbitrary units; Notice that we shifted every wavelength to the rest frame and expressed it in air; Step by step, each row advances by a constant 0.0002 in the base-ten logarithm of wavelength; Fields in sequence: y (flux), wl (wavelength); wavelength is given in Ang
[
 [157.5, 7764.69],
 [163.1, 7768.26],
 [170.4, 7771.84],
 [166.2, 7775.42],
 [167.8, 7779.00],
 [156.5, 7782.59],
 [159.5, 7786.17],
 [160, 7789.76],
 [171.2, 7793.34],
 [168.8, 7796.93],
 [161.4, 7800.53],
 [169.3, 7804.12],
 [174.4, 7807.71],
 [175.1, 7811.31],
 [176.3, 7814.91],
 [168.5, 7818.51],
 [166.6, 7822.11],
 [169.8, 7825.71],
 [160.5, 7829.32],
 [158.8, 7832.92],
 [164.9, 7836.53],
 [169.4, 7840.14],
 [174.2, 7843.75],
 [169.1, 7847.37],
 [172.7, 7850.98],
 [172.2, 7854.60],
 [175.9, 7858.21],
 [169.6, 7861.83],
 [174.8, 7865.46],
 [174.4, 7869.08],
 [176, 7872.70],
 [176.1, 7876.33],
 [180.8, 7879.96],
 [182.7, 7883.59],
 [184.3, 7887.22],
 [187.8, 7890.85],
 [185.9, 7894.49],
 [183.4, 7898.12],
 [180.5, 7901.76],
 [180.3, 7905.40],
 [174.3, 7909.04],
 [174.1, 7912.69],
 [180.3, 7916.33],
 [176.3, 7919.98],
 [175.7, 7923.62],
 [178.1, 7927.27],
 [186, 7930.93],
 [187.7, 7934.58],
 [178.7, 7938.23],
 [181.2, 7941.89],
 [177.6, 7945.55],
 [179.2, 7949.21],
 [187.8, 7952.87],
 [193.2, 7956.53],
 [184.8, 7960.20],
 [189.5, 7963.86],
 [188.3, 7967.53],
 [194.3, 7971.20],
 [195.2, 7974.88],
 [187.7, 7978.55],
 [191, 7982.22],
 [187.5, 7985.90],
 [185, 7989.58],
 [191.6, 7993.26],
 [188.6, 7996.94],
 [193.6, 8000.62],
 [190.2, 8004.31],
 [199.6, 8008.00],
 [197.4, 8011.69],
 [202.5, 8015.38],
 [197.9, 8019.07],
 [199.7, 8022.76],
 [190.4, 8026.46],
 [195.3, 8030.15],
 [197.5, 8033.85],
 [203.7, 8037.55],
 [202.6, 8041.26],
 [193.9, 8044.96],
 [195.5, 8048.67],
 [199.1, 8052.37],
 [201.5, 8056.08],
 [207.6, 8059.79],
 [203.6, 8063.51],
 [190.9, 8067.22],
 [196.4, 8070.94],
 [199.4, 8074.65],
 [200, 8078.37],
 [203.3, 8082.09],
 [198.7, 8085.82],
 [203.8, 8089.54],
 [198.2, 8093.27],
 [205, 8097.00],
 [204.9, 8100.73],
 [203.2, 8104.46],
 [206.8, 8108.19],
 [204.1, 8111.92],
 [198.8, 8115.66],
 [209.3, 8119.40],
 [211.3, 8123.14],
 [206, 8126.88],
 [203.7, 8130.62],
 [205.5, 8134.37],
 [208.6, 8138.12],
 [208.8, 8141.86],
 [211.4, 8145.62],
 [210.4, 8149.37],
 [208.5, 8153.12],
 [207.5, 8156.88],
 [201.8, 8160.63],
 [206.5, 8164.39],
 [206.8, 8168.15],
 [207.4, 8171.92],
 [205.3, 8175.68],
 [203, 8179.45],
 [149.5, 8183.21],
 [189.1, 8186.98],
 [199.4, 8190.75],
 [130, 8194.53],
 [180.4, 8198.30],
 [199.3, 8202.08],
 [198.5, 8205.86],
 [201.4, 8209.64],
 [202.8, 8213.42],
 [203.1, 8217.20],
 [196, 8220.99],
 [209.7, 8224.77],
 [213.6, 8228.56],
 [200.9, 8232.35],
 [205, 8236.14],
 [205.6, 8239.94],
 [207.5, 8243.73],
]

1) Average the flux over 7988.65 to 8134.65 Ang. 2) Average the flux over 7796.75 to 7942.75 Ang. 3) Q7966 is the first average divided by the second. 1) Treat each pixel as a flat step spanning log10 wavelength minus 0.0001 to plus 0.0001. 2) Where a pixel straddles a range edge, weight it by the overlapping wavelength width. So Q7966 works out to 1.14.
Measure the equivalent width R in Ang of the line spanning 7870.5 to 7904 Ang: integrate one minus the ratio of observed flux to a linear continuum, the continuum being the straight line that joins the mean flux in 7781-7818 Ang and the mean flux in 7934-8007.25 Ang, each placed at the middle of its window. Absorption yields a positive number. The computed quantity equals -0.7 Ang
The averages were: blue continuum 167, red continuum 188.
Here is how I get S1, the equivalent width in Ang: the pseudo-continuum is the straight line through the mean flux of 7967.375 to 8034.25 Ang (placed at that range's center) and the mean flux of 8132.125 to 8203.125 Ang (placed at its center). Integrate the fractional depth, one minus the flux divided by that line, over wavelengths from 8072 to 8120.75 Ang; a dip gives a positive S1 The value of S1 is -1.81 Ang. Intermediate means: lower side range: 193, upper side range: 197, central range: 203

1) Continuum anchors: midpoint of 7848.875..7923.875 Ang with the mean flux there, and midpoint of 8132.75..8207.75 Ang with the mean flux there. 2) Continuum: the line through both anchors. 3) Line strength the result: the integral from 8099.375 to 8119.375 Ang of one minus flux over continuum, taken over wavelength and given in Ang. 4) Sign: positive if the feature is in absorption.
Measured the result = -1.2 Ang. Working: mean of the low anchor 178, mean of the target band 204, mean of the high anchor 197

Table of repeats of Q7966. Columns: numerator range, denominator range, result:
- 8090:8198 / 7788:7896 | 1.16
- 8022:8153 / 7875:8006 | 1.10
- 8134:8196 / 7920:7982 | 1.07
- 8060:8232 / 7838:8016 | 1.10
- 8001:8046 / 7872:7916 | 1.09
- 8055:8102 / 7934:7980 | 1.08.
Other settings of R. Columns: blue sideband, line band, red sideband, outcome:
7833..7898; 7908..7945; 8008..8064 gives 0.96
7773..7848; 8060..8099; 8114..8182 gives -0.40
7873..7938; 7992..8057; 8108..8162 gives -0.81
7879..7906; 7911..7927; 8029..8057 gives 0.80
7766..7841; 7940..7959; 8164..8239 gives -0.72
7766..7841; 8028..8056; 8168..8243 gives -2.25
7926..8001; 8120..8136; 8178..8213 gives -1.91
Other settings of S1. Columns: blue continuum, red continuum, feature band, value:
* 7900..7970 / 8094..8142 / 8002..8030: -0.6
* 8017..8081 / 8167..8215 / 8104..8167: -4.4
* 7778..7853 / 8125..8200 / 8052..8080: -1.6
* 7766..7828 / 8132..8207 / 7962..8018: -3.0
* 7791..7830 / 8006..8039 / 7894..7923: 0.6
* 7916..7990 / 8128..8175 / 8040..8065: -0.5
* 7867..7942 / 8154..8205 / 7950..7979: -1.1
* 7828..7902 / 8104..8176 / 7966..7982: -0.3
